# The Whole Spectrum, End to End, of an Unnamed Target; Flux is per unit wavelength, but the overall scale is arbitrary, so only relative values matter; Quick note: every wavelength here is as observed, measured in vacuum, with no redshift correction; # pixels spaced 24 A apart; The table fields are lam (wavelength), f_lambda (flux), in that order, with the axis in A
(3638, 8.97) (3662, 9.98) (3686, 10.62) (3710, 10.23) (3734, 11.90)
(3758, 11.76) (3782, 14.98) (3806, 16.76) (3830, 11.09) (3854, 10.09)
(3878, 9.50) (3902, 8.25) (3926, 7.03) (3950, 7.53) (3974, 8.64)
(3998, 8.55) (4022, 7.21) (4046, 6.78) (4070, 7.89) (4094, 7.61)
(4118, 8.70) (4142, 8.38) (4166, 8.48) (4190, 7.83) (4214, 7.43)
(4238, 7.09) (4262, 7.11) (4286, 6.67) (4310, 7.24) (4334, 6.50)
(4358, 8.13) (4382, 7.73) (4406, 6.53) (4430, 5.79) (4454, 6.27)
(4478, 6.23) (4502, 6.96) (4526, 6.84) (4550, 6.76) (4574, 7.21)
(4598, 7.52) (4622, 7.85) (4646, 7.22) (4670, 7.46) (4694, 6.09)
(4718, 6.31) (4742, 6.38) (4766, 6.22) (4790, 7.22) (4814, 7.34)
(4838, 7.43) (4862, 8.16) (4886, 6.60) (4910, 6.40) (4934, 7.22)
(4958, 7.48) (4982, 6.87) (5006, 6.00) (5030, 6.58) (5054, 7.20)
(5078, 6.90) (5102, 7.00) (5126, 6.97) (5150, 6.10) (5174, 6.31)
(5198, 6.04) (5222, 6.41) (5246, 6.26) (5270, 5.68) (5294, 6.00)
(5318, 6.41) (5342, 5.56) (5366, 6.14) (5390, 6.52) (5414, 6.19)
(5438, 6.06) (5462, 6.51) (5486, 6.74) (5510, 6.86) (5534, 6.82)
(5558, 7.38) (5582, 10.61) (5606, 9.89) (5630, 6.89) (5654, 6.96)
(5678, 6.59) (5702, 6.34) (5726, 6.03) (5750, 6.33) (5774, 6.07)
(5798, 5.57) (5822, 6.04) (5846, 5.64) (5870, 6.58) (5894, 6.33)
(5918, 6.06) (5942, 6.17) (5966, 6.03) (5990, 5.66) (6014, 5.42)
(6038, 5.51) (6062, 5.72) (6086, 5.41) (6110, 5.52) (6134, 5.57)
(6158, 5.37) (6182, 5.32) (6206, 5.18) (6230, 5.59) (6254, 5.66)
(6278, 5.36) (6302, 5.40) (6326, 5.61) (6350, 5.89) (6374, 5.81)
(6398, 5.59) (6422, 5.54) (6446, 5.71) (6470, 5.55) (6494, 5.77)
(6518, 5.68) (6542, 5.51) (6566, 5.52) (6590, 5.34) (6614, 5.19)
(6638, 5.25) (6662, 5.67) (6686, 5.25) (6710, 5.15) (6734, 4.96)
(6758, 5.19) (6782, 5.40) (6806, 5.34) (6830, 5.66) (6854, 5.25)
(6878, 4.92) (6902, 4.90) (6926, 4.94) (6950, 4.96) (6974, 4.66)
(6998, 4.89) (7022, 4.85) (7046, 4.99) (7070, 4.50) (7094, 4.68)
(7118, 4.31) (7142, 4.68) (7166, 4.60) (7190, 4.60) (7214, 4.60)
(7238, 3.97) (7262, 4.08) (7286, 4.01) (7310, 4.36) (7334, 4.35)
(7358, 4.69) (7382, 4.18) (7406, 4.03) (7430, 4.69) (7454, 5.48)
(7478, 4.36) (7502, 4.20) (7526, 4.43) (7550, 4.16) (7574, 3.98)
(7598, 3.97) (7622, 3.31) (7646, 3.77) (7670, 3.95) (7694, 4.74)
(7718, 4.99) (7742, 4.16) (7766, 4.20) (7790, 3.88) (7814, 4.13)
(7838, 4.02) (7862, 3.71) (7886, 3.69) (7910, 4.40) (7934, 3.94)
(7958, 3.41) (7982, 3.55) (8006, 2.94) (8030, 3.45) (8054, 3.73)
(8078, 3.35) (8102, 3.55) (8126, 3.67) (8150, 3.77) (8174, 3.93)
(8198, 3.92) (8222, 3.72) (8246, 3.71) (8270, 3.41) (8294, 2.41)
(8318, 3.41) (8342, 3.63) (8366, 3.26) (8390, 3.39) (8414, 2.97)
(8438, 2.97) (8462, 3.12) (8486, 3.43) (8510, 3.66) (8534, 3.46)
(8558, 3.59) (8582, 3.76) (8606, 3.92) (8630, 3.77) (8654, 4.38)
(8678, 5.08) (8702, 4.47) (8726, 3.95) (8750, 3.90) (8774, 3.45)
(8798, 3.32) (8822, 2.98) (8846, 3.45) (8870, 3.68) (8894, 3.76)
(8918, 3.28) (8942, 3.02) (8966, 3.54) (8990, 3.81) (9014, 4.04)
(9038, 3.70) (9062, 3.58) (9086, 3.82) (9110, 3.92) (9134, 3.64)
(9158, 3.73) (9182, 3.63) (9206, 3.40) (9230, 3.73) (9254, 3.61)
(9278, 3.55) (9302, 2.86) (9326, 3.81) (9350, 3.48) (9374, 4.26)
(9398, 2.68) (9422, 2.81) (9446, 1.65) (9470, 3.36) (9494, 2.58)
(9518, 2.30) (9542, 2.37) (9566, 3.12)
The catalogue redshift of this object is 0.997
